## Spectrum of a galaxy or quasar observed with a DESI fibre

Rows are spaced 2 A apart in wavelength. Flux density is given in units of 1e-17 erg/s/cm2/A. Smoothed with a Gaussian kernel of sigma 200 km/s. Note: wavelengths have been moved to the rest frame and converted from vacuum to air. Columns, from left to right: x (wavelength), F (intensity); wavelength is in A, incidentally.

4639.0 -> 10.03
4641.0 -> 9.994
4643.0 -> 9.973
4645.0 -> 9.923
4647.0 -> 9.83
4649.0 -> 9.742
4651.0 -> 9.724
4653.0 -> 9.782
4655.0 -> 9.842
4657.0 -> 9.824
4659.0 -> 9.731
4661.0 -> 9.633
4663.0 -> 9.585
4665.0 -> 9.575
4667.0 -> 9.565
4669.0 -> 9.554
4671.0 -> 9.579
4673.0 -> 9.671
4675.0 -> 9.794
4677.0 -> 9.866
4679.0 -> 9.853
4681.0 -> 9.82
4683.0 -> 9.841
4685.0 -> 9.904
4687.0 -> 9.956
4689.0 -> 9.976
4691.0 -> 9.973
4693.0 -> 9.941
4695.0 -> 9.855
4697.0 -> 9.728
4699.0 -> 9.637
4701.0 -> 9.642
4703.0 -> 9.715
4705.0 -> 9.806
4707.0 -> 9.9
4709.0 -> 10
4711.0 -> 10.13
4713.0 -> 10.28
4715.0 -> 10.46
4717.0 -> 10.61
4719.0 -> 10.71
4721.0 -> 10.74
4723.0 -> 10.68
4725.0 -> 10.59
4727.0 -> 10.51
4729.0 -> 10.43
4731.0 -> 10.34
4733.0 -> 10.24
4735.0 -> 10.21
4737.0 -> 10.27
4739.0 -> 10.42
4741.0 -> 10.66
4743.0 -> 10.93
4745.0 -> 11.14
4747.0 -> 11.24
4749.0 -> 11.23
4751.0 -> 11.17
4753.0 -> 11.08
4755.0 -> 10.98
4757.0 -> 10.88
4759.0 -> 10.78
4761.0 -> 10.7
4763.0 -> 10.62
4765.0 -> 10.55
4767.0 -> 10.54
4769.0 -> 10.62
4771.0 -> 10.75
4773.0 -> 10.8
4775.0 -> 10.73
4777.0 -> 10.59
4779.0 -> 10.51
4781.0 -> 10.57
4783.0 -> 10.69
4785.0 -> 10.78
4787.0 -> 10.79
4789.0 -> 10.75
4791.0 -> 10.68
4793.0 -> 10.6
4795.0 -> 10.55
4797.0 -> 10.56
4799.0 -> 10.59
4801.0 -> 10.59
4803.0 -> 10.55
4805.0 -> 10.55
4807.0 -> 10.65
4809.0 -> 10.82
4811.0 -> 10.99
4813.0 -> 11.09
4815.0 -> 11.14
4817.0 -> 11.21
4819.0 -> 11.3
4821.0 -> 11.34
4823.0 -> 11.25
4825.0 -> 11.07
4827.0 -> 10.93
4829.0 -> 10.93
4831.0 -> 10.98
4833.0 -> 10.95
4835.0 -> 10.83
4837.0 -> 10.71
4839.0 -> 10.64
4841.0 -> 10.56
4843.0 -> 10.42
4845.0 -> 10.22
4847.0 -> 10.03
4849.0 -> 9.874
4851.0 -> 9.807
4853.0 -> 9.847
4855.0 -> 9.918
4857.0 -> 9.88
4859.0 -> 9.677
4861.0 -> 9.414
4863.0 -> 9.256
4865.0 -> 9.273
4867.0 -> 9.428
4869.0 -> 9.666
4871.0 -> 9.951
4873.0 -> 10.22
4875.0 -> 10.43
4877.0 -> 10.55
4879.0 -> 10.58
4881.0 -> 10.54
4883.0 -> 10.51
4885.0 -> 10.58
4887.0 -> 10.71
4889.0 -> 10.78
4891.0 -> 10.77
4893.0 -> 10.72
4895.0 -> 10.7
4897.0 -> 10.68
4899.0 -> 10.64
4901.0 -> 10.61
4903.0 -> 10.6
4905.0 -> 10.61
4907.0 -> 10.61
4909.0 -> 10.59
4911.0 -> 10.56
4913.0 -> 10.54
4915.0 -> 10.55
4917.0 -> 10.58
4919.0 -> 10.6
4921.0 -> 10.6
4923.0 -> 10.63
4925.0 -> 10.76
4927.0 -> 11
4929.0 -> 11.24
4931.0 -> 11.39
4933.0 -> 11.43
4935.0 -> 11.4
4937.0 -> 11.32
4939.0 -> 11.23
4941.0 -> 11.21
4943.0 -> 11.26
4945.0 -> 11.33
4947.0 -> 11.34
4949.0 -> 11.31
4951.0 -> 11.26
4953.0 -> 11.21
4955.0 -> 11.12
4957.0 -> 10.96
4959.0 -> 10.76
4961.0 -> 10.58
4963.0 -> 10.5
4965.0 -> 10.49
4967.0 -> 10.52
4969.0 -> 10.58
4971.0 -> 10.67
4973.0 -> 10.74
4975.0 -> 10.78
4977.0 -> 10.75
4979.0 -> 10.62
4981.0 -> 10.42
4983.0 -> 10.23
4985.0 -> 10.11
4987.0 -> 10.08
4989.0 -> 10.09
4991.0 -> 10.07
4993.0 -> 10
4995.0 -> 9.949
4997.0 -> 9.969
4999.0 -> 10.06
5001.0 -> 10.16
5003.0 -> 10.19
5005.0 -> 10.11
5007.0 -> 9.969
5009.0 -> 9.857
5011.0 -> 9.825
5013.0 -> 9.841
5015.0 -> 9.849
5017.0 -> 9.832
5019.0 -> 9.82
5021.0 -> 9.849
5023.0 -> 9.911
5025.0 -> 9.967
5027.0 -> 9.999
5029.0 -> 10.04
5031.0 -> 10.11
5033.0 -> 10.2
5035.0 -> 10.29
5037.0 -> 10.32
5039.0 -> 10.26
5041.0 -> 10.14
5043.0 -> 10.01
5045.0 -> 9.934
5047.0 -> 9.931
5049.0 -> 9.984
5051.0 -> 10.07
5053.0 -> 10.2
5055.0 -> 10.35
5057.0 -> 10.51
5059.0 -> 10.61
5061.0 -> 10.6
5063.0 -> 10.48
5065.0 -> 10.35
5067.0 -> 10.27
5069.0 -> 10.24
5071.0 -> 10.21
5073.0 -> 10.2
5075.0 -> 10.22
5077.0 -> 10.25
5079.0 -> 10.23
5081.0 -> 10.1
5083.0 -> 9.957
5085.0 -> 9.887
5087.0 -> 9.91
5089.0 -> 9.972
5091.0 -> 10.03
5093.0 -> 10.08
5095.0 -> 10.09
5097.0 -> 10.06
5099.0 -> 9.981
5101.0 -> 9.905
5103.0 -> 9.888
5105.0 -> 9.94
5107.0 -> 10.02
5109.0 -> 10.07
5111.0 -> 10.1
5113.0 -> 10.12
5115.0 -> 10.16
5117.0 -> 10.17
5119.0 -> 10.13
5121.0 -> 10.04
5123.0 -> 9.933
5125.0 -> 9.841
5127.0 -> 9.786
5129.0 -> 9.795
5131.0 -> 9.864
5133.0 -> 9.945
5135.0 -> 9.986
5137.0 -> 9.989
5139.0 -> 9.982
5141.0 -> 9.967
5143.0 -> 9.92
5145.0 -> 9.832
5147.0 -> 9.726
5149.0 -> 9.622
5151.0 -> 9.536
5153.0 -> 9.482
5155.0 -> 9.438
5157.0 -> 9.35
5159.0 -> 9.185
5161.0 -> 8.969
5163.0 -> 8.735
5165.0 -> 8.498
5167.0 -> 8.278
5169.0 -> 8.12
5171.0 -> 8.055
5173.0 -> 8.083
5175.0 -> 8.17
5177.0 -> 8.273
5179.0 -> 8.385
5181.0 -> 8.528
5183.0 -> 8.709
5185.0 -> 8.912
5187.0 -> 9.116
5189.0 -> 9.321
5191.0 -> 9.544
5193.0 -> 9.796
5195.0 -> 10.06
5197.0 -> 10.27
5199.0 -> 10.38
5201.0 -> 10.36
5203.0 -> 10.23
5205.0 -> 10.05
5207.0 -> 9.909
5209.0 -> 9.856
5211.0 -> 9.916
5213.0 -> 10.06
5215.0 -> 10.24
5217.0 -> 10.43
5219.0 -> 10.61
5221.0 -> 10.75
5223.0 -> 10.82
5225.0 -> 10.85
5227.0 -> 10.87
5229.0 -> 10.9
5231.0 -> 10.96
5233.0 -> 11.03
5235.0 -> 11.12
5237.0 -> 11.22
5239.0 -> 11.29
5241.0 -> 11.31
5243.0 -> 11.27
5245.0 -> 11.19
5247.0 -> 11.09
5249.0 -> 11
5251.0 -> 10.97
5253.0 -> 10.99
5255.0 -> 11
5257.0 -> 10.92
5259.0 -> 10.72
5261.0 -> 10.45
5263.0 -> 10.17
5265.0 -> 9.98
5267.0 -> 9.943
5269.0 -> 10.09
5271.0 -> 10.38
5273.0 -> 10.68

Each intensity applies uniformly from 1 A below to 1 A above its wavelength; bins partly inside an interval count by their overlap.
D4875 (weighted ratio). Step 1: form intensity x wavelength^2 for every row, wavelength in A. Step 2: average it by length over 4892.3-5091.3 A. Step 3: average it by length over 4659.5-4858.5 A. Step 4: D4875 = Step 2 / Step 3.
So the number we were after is 1.1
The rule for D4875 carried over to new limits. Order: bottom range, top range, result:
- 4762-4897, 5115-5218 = 1.03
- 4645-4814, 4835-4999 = 1.10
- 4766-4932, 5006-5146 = 1.04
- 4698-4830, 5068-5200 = 1.05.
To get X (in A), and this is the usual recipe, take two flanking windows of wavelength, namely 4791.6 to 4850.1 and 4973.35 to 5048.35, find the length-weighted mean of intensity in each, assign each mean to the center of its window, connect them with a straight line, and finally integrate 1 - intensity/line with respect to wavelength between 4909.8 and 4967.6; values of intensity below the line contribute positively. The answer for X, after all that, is -3.4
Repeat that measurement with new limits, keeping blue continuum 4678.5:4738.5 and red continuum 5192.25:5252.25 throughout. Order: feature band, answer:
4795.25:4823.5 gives -1.82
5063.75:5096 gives 1.12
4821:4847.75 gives -1.33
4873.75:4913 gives -1.16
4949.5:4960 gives -0.71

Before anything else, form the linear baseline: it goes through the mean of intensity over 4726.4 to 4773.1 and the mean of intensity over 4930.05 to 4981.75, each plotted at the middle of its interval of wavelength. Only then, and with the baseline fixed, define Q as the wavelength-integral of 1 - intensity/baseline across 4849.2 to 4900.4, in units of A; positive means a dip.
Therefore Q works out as 3.3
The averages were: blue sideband 10.7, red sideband 11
